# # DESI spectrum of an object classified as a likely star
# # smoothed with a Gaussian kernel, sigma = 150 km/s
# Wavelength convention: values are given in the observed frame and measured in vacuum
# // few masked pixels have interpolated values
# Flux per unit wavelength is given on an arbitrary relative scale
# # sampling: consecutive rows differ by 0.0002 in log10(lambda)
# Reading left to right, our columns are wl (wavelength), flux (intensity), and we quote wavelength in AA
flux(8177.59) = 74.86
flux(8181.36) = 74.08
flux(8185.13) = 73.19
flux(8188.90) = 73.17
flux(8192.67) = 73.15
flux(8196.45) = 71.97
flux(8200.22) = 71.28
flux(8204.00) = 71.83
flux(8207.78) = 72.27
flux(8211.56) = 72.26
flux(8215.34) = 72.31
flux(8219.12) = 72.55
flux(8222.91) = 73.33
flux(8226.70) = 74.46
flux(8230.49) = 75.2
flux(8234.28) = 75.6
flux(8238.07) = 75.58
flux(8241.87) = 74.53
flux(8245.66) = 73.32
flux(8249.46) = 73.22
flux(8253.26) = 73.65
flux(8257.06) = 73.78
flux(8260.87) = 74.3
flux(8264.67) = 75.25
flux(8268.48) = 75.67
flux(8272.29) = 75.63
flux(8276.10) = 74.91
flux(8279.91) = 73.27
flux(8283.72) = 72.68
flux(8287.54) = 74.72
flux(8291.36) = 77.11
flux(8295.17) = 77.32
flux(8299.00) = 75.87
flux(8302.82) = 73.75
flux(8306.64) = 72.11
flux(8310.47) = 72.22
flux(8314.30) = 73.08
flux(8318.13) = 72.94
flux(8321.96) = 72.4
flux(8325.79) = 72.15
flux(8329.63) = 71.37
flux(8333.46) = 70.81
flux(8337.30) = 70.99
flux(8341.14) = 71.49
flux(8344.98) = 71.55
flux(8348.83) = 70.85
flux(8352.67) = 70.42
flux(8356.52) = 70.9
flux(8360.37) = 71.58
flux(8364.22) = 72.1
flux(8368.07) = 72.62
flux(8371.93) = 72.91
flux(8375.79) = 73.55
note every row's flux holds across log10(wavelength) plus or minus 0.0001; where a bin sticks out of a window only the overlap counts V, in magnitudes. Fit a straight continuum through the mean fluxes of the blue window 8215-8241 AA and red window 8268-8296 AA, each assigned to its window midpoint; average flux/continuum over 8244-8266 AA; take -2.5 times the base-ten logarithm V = 0.01 mag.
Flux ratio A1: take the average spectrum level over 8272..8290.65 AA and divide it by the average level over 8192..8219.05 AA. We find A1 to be 1.0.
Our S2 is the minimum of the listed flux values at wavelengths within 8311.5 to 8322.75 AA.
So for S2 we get 72.4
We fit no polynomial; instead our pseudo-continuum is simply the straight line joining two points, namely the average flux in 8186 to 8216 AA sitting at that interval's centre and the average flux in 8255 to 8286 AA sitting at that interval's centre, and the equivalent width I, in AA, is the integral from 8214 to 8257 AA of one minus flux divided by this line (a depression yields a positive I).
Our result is -0.4 AA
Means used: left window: 72.3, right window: 74.4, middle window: 74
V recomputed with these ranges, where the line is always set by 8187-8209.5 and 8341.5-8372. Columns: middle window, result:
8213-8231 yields -0.019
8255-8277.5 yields -0.044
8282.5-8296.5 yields -0.054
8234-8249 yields -0.036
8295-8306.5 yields -0.045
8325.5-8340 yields 0.006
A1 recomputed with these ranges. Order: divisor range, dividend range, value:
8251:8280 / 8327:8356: 0.95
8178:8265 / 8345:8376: 0.98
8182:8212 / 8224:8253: 1.03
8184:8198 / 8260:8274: 1.03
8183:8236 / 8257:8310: 1.02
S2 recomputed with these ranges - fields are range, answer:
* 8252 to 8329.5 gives 72.11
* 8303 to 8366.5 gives 70.42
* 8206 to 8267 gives 72.26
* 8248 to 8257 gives 73.22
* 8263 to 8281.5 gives 73.27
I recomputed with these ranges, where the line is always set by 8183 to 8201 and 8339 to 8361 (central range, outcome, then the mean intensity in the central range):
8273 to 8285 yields -0.35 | 73.9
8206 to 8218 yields 0.03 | 72.3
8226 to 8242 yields -0.65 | 75.2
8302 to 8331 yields -0.43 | 72.5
